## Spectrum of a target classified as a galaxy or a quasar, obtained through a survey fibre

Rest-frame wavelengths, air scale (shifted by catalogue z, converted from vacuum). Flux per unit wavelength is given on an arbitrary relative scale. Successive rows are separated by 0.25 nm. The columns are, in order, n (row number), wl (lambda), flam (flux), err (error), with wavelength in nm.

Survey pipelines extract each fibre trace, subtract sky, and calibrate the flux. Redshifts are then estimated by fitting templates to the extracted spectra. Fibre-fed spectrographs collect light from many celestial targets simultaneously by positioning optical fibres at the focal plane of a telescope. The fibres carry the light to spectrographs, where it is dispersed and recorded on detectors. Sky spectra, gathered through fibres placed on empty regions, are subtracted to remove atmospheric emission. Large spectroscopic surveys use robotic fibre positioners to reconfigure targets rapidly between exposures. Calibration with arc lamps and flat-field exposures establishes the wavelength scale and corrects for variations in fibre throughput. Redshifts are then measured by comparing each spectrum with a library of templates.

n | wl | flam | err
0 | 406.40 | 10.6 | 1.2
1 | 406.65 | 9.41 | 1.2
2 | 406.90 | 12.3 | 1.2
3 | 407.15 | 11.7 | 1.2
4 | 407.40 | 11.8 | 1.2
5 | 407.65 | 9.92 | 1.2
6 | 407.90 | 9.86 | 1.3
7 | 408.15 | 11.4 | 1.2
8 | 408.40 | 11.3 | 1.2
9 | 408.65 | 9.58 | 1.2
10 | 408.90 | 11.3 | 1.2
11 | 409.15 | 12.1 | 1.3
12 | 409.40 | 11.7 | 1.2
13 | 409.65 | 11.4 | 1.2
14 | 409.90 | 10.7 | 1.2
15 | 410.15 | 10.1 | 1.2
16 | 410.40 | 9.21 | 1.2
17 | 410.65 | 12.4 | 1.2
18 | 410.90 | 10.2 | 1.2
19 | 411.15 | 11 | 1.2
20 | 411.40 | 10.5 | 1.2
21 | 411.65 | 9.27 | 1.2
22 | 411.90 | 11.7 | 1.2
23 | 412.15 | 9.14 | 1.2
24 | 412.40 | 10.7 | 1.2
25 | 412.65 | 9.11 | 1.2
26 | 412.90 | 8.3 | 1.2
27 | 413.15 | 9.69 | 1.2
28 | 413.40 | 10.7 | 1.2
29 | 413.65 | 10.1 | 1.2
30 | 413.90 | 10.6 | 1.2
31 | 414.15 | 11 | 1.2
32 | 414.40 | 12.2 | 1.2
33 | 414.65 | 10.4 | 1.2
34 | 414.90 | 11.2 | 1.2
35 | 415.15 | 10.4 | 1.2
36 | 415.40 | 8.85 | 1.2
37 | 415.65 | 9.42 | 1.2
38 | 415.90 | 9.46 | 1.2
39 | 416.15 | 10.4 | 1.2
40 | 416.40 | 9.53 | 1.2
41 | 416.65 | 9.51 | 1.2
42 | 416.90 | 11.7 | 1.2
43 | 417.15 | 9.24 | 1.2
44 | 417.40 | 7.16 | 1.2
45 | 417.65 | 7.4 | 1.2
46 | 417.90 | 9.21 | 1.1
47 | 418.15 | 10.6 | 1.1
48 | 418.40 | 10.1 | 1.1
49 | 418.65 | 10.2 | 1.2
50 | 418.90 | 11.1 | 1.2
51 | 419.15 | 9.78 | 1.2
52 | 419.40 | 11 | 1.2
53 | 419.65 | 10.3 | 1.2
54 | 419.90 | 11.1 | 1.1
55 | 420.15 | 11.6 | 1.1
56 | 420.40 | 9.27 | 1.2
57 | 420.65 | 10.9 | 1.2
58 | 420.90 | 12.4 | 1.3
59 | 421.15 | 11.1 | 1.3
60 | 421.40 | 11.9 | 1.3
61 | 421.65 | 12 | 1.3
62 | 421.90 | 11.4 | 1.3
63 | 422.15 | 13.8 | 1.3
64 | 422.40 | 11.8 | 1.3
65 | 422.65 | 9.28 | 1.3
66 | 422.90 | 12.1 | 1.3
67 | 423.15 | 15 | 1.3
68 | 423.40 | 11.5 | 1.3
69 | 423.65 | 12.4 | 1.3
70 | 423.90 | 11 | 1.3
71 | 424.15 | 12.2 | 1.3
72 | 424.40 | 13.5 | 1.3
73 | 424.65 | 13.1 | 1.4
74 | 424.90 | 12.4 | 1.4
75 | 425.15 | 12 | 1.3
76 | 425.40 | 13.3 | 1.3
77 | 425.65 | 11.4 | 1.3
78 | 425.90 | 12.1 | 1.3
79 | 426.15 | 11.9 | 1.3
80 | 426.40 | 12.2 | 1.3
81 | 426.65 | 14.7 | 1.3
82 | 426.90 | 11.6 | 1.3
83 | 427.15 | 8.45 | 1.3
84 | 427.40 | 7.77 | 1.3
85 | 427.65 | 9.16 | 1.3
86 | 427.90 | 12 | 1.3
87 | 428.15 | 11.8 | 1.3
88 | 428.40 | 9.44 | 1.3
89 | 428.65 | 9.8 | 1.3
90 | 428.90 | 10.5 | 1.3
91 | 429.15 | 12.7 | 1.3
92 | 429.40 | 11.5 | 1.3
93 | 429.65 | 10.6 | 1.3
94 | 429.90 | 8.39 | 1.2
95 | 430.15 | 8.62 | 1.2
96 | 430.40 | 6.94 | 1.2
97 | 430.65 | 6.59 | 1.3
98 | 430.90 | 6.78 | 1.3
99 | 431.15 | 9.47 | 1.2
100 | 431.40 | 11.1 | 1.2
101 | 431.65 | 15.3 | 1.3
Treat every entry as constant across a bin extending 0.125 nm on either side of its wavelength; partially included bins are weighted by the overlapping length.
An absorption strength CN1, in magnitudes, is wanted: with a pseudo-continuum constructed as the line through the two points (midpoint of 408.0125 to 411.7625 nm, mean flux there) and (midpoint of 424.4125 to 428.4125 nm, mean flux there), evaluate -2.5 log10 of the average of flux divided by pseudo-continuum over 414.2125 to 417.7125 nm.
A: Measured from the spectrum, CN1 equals 0.13 mag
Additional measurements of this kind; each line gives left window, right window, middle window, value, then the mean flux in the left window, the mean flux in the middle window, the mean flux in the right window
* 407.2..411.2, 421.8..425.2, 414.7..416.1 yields 0.158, 10.9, 9.92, 12.3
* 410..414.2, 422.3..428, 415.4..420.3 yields 0.104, 10.2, 9.91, 11.8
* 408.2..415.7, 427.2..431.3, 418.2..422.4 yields -0.116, 10.5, 11.1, 9.49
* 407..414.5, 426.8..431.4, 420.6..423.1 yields -0.179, 10.6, 11.8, 9.59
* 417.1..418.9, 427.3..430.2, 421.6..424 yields -0.234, 9.26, 12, 10.3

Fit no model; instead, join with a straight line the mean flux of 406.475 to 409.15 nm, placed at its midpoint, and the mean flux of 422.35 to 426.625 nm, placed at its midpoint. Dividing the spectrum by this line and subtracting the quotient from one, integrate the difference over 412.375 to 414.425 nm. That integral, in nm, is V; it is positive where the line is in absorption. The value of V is 0.22 nm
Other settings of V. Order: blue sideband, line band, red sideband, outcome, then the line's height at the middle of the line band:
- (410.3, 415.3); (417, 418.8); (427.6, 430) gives 0.22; 10.5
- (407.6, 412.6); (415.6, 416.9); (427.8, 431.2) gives 0.06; 10.3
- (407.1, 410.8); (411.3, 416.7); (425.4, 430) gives 0.42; 11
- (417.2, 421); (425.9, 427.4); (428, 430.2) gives -0.16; 10.4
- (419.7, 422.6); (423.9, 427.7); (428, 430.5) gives -0.38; 10.7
